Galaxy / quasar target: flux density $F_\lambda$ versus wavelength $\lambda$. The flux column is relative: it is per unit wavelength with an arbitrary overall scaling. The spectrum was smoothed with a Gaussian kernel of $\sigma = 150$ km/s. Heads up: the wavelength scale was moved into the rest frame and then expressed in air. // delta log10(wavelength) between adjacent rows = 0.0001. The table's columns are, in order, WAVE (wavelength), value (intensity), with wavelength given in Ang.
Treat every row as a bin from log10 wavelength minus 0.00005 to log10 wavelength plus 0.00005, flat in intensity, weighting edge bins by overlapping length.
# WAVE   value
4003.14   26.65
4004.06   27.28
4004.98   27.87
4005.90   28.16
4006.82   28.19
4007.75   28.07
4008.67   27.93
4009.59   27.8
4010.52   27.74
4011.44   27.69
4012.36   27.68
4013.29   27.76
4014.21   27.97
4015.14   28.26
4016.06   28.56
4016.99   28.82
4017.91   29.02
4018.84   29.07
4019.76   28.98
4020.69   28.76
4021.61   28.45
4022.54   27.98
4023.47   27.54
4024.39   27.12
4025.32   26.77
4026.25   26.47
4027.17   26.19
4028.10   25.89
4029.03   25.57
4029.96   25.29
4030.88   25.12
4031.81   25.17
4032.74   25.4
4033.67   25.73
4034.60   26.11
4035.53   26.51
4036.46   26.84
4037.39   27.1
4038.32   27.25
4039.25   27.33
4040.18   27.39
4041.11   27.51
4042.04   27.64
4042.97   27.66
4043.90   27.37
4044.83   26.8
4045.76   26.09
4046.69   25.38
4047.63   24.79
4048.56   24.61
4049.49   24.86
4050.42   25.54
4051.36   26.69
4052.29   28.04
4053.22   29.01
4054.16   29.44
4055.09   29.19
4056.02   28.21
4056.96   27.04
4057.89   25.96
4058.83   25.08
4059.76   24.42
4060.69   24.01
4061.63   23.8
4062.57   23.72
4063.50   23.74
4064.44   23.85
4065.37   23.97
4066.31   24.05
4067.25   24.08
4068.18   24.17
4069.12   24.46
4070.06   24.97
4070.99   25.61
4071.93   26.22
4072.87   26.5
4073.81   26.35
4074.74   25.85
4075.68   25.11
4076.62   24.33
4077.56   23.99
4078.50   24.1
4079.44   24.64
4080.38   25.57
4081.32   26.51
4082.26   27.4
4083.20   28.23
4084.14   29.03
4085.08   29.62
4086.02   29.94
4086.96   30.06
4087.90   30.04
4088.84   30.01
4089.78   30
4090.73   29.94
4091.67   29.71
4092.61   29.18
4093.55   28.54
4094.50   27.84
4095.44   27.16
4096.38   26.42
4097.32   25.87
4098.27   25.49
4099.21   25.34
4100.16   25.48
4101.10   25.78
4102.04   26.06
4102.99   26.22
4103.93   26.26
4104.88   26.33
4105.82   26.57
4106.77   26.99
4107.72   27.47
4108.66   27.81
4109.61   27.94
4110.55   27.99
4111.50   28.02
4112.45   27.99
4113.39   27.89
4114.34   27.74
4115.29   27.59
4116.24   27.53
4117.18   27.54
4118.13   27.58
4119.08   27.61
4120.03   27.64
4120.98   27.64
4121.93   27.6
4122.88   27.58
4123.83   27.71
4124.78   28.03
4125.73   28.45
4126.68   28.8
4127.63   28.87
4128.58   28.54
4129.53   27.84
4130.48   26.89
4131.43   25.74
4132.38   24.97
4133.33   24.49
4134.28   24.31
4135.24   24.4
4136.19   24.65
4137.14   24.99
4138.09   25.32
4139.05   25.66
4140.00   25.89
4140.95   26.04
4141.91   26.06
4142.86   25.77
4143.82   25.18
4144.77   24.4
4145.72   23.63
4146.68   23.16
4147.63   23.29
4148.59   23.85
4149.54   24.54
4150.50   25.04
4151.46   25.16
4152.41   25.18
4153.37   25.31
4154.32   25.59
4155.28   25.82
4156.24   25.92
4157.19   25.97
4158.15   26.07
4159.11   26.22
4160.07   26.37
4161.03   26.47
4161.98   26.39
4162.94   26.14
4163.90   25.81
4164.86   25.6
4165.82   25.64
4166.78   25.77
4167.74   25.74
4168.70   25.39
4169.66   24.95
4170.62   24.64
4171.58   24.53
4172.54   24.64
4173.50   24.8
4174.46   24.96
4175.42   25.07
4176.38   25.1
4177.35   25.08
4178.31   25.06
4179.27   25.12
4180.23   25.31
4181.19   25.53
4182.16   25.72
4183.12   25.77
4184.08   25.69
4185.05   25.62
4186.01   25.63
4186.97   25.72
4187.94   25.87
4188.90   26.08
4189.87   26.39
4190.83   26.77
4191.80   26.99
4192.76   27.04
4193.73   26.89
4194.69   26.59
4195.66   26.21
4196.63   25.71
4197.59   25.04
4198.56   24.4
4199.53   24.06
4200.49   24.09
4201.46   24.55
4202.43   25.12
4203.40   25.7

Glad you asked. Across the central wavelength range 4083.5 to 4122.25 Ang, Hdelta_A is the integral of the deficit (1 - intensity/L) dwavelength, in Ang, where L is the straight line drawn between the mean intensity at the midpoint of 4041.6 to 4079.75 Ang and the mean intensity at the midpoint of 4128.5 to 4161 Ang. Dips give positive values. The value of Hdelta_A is -3.43 Ang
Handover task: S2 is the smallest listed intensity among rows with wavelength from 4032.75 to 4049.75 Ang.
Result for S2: 24.61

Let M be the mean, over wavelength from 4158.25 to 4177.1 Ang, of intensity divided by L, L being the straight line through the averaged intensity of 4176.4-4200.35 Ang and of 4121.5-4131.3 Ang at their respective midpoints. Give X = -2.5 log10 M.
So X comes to 0.04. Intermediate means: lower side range 28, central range 25.5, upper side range 25.7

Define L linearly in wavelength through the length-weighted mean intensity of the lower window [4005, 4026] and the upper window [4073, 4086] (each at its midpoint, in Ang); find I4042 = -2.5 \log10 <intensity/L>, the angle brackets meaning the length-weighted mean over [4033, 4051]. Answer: 0.04 mag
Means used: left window 28.1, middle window 26.4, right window 26.3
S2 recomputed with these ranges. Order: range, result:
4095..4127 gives 25.34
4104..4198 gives 23.16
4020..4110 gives 23.72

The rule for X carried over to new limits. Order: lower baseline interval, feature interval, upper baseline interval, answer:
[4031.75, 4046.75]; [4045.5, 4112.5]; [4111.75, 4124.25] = 0.03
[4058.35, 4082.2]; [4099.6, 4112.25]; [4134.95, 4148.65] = -0.08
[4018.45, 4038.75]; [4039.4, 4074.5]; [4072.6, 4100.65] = 0.05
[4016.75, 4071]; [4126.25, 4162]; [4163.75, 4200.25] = 0.01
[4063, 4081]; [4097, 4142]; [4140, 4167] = -0.07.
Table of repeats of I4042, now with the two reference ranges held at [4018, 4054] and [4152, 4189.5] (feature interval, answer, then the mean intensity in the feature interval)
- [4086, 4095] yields -0.13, 29.5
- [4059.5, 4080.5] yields 0.08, 24.7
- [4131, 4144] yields 0.03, 25.2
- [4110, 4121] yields -0.07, 27.7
